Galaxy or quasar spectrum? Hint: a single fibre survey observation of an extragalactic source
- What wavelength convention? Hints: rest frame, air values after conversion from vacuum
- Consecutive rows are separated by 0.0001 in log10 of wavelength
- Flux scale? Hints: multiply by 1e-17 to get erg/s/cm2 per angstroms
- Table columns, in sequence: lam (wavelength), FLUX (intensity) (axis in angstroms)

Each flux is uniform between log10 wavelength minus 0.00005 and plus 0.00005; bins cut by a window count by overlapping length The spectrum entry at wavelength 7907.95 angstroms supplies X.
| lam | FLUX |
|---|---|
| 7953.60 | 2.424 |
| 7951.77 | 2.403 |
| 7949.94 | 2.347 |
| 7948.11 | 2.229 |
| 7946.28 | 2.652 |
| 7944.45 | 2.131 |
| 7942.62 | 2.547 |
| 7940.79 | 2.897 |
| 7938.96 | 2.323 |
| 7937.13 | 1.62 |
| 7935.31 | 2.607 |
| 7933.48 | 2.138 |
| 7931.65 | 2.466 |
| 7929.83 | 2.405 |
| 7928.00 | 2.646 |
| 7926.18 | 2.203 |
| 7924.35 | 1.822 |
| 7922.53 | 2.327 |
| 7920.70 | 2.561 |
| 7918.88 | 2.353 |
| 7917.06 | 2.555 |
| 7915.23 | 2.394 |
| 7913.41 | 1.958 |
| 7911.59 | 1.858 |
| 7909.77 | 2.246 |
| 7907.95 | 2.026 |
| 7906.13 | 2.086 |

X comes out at 2.026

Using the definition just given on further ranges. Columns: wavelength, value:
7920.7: 2.561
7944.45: 2.131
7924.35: 1.822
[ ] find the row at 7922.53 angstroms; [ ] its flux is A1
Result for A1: 2.327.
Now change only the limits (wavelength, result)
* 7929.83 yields 2.405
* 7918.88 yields 2.353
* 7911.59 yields 1.858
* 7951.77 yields 2.403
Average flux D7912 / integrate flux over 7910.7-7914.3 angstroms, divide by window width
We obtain 1.91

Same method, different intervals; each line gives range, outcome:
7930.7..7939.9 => 2.23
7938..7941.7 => 2.6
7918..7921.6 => 2.46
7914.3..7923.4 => 2.44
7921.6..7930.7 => 2.28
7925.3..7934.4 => 2.37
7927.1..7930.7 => 2.52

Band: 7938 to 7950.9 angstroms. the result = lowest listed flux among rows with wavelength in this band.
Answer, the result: 2.131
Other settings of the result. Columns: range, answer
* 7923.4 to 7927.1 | 1.822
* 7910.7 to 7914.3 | 1.858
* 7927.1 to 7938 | 1.62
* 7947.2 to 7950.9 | 2.229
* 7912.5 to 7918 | 1.958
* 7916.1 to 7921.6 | 2.353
